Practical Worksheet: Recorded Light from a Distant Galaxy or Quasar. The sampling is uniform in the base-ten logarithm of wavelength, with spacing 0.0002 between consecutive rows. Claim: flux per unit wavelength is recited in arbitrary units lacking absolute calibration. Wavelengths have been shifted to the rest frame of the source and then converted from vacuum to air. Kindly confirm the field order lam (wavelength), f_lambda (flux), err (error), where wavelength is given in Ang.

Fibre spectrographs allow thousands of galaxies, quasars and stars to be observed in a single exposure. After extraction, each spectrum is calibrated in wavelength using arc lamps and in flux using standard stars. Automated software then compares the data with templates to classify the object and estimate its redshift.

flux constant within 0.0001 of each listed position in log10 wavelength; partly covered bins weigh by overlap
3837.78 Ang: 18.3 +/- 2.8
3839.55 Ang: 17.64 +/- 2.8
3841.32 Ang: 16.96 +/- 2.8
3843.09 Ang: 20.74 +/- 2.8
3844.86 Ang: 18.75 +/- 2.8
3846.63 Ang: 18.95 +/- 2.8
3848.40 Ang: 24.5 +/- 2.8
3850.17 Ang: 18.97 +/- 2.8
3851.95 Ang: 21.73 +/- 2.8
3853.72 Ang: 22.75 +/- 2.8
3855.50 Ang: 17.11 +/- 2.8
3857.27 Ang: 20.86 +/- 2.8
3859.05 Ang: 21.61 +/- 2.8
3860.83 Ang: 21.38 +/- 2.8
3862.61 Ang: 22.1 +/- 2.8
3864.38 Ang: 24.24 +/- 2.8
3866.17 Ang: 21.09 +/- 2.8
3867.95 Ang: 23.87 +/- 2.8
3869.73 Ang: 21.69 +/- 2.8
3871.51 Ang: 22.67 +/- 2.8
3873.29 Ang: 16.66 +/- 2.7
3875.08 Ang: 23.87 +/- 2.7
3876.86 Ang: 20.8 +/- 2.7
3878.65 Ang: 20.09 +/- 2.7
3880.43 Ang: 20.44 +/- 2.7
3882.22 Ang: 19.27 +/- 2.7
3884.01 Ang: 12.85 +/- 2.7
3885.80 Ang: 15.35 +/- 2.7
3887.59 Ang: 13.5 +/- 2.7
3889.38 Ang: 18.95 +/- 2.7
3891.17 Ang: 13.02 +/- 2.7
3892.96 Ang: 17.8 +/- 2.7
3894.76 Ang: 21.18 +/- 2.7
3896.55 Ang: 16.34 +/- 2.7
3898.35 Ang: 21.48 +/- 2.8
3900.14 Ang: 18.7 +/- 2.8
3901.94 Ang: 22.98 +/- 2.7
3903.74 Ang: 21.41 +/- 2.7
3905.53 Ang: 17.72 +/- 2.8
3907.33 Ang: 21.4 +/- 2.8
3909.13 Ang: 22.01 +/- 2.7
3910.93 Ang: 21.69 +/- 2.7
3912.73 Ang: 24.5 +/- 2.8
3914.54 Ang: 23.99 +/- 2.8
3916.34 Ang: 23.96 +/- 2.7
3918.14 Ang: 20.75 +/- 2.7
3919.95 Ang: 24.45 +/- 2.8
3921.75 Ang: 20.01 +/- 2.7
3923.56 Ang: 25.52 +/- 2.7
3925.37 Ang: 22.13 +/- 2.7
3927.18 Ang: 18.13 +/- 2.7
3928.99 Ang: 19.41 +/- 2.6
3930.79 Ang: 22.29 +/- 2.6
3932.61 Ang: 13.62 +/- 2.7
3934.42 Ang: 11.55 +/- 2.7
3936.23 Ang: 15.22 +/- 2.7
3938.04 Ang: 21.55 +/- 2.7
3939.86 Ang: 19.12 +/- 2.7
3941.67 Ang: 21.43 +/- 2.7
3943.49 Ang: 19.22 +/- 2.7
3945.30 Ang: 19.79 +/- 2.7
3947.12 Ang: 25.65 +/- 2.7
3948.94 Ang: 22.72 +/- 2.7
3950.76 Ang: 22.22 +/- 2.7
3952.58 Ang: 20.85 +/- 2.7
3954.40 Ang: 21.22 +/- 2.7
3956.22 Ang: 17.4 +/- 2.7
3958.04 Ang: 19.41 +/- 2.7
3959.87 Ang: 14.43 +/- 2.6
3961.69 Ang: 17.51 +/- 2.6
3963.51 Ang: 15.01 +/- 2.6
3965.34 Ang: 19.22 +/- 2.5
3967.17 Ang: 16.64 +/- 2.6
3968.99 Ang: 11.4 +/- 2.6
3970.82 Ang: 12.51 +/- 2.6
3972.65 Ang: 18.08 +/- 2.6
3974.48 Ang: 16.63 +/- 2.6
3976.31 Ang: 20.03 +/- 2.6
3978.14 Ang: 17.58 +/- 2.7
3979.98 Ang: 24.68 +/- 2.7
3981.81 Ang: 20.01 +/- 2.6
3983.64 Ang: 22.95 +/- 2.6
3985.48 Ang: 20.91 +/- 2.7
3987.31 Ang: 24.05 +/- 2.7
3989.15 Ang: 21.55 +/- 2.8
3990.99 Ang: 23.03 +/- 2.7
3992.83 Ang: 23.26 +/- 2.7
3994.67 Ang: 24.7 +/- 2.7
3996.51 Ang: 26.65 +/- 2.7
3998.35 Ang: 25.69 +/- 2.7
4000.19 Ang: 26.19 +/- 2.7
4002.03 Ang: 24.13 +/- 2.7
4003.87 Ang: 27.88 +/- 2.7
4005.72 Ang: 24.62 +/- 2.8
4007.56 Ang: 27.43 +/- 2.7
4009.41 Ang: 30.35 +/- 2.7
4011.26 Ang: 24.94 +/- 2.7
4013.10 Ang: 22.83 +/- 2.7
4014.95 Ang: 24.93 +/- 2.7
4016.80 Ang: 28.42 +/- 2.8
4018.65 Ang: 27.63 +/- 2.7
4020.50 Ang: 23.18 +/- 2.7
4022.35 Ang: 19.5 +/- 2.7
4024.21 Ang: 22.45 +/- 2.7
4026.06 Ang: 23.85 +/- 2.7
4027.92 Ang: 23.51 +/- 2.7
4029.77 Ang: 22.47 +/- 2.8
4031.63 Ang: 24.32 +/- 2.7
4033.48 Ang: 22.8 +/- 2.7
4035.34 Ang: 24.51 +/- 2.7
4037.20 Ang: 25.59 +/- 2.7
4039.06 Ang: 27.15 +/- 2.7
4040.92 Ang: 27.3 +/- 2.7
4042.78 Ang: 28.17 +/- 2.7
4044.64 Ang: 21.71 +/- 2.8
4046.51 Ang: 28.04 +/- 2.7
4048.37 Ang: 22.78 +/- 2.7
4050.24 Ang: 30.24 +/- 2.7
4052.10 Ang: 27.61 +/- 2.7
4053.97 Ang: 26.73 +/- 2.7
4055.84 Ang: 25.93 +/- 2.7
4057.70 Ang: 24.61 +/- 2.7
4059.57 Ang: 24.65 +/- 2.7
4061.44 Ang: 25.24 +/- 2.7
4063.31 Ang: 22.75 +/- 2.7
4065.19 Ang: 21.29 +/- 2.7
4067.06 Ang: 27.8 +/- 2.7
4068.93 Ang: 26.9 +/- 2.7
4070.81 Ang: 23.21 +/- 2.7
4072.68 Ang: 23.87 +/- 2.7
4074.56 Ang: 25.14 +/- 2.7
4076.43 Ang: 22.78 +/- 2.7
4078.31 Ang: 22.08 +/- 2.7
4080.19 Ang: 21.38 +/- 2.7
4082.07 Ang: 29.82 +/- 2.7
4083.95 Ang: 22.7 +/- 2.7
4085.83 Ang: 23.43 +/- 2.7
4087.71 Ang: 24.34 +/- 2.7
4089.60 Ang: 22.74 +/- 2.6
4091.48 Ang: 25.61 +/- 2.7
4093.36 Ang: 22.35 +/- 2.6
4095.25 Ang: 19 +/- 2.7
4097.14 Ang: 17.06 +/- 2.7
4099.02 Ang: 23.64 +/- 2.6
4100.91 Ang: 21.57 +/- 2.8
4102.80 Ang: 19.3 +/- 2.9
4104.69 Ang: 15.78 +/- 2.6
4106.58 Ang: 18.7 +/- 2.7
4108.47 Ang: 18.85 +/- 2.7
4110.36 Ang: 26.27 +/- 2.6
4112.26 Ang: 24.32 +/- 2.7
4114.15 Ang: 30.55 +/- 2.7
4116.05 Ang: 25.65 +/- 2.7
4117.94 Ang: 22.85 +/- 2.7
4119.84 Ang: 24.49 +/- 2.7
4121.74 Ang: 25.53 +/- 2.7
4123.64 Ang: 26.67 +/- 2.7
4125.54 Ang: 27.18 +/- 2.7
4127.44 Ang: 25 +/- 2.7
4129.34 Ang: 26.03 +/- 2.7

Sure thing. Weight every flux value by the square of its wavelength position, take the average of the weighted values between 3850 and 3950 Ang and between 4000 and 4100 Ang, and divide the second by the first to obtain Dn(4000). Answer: 1.3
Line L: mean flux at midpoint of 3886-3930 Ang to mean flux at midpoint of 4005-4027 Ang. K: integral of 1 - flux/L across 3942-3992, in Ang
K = 7.5 Ang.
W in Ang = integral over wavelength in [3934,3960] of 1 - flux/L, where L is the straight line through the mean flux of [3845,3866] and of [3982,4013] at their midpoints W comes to 4.1 Ang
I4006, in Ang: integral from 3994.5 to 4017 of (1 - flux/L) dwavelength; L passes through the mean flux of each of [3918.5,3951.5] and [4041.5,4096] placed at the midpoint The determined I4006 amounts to -3.5 Ang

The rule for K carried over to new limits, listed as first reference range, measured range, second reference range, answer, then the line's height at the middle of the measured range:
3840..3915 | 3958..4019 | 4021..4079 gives 3.17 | 23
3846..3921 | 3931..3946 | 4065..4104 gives 2.35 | 21.2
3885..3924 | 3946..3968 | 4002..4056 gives 2.96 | 22.4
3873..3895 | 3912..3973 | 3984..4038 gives 4.07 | 21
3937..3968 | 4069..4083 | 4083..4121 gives -1.42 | 22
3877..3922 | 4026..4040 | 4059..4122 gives -1.32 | 22.2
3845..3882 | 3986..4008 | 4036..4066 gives -0.42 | 24.3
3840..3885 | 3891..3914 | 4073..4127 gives 0.74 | 21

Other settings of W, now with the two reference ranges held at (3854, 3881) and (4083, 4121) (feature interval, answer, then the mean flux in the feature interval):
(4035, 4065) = -4.7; 25.7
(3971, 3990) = 1.3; 20.3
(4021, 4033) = -0.3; 22.7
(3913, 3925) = -0.9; 23.1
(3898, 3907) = 0.4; 20.5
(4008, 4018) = -2.0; 26.4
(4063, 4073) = -1.0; 24.4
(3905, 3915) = -0.2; 21.9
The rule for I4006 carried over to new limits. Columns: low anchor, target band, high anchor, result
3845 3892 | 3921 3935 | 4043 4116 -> 1.17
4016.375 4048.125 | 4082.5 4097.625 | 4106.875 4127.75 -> 1.41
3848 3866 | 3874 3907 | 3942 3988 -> 3.25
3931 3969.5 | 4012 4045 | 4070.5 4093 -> -4.25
